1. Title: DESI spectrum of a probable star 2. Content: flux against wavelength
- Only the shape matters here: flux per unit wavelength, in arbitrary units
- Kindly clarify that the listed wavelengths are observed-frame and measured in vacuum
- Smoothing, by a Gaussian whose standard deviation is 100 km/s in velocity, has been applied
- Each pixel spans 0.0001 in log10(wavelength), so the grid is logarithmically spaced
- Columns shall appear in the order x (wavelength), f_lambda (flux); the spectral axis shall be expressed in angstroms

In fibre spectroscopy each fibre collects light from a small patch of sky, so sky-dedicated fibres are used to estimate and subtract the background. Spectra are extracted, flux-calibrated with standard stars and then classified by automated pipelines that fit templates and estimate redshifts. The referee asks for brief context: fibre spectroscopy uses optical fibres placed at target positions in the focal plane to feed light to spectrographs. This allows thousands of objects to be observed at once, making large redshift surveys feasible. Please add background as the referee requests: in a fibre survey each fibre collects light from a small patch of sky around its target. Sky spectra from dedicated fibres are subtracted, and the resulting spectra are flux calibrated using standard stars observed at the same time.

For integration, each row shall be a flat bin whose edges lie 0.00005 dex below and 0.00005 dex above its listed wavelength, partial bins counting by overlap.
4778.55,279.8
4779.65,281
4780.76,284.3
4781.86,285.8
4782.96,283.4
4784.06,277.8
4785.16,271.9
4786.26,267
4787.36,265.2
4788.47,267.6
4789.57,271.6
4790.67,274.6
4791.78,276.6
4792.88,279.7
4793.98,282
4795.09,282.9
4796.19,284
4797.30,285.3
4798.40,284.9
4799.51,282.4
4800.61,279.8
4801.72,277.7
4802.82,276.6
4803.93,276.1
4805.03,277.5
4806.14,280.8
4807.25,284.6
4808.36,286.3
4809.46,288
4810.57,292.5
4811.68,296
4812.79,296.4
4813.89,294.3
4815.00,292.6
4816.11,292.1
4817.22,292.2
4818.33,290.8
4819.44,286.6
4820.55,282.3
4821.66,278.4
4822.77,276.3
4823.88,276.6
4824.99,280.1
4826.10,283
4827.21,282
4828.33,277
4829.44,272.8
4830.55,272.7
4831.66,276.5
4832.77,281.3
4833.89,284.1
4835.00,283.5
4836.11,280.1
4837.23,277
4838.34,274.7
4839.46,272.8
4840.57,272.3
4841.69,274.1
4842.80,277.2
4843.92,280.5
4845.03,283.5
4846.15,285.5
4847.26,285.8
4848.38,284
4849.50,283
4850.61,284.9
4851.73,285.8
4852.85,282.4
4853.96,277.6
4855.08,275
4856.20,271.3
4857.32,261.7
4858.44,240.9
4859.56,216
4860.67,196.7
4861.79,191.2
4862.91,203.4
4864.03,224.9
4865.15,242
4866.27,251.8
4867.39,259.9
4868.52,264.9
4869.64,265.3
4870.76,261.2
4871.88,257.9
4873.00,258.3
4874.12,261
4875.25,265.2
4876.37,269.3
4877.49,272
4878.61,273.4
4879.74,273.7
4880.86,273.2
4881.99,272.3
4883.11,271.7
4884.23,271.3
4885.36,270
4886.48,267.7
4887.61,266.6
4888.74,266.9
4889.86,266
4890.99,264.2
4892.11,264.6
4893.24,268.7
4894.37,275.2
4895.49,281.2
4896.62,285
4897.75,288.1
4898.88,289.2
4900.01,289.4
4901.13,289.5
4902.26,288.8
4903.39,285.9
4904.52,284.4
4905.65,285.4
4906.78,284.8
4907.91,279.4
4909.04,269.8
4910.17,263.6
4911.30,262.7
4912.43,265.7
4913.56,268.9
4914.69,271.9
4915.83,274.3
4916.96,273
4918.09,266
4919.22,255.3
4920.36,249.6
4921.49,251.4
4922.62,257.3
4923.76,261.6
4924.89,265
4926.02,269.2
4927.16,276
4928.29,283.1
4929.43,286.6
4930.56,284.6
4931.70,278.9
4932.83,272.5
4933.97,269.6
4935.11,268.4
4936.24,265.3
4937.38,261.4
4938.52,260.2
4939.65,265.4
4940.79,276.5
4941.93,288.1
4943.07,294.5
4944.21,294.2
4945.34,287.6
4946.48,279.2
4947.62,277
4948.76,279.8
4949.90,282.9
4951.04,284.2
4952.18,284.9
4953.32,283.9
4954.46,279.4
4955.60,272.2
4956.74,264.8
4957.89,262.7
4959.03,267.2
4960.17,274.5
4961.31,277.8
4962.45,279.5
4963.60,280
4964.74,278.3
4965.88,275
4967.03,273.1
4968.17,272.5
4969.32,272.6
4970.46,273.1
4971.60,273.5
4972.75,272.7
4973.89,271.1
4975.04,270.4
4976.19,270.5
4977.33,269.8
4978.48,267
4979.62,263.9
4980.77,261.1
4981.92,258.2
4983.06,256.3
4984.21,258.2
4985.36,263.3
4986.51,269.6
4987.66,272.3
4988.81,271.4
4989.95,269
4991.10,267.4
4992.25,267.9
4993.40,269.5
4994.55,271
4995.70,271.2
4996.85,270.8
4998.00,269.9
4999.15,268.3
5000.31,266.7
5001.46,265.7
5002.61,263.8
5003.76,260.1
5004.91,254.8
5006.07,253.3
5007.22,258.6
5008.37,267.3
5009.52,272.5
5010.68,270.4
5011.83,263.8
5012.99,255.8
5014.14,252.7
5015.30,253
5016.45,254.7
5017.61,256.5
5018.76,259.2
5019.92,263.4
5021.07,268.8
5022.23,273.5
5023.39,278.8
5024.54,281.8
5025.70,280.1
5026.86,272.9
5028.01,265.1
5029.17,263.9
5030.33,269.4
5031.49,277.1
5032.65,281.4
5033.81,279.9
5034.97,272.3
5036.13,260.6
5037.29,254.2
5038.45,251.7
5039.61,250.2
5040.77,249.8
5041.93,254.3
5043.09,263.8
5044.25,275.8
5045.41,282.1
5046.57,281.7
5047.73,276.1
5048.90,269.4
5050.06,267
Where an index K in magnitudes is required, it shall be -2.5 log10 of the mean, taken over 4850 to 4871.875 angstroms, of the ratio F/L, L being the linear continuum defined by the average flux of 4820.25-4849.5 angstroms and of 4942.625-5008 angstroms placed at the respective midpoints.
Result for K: 0.11 mag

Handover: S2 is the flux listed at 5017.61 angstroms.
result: 256.5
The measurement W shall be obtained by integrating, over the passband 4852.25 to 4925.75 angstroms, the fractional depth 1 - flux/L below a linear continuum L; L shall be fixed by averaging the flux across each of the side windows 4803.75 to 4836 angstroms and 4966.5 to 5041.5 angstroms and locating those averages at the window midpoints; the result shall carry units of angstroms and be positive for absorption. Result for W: 3.3 angstroms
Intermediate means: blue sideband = 284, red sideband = 266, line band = 265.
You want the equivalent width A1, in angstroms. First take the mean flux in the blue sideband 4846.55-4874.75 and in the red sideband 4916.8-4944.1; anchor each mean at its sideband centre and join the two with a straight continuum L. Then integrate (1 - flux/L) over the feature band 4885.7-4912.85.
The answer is -1.3 angstroms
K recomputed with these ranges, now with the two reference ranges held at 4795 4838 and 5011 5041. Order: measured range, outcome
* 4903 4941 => 0.02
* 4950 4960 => -0.02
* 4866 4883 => 0.05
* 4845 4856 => -0.01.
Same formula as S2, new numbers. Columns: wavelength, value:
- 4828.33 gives 277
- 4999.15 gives 268.3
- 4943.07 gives 294.5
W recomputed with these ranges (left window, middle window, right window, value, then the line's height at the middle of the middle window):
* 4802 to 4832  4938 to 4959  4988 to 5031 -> -0.52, 272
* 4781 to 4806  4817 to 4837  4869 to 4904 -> -0.33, 276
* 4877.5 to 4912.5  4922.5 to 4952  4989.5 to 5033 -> -0.43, 272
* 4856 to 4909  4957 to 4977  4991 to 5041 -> -0.61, 265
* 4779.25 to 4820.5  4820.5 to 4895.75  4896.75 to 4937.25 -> 2.84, 278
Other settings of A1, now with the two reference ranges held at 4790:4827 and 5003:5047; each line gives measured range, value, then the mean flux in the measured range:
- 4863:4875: 1.1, 253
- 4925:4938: 0.0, 274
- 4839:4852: 0.0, 281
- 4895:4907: -0.5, 286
